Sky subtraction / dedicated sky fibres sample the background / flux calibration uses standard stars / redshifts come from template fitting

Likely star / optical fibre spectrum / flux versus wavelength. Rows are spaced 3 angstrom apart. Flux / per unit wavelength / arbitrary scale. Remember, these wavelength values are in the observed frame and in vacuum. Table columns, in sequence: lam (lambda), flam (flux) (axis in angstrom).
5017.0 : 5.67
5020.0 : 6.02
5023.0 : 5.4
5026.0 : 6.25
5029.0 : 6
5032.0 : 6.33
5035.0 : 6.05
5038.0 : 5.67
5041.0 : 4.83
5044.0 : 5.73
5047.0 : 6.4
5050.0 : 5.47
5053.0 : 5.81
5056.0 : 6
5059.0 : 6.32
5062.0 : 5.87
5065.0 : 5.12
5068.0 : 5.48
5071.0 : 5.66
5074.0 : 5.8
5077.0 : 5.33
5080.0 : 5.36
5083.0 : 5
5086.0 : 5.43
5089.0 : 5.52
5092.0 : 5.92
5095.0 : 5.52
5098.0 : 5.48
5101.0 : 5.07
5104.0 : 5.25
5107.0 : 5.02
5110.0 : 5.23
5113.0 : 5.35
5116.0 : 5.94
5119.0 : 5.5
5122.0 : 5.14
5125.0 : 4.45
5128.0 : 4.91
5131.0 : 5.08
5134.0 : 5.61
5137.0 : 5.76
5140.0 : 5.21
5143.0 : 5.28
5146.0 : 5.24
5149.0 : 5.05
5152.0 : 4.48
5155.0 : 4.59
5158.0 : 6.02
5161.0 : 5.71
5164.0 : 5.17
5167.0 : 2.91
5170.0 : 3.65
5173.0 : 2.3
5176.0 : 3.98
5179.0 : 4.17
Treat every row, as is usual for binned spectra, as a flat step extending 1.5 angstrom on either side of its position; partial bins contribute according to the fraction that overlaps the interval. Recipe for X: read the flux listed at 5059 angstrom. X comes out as 6.32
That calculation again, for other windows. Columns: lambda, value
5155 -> 4.59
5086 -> 5.43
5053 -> 5.81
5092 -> 5.92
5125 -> 4.45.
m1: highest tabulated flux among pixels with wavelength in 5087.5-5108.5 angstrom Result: 5.92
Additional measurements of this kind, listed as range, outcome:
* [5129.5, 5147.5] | 5.76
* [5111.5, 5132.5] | 5.94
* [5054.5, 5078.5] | 6.32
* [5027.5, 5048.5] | 6.4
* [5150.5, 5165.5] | 6.02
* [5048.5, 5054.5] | 5.81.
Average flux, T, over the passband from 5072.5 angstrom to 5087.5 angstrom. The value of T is 5.38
